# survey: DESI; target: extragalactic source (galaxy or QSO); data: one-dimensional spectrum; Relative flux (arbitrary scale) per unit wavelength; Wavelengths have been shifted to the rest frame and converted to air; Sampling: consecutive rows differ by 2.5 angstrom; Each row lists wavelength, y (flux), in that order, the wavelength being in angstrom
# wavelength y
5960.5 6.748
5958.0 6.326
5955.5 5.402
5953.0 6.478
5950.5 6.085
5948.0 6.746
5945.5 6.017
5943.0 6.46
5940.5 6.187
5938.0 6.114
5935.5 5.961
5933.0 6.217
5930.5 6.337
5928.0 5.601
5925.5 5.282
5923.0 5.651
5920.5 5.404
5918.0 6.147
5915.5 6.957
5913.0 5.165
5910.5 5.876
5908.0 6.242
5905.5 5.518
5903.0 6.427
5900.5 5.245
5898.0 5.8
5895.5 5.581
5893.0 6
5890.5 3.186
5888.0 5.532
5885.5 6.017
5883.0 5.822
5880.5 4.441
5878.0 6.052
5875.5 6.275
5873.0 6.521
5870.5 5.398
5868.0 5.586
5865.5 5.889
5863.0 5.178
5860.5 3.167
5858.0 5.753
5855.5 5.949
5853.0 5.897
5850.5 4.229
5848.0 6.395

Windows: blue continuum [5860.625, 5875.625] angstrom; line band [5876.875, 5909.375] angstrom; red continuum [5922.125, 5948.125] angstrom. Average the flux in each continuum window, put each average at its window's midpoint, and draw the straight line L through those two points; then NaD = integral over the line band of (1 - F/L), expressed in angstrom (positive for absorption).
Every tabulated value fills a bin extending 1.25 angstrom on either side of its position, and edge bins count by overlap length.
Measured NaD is 1.23 angstrom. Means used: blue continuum 5.57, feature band 5.53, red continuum 6.03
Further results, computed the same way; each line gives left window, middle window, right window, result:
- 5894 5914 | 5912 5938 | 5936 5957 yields 0.3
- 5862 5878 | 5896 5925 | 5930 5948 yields 1.1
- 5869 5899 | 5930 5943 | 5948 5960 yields -0.3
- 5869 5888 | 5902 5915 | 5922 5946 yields 0.0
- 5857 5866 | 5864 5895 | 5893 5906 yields -1.6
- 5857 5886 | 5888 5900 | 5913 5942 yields 1.0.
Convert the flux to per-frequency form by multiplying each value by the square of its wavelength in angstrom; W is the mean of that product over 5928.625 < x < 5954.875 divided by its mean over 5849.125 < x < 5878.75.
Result 1.2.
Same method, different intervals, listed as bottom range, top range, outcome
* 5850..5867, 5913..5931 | 1.15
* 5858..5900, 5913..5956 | 1.14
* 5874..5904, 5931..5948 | 1.14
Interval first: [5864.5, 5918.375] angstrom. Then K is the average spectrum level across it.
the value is 5.7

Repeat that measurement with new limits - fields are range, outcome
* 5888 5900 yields 5.19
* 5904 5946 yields 5.95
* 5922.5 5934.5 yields 5.83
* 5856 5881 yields 5.47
